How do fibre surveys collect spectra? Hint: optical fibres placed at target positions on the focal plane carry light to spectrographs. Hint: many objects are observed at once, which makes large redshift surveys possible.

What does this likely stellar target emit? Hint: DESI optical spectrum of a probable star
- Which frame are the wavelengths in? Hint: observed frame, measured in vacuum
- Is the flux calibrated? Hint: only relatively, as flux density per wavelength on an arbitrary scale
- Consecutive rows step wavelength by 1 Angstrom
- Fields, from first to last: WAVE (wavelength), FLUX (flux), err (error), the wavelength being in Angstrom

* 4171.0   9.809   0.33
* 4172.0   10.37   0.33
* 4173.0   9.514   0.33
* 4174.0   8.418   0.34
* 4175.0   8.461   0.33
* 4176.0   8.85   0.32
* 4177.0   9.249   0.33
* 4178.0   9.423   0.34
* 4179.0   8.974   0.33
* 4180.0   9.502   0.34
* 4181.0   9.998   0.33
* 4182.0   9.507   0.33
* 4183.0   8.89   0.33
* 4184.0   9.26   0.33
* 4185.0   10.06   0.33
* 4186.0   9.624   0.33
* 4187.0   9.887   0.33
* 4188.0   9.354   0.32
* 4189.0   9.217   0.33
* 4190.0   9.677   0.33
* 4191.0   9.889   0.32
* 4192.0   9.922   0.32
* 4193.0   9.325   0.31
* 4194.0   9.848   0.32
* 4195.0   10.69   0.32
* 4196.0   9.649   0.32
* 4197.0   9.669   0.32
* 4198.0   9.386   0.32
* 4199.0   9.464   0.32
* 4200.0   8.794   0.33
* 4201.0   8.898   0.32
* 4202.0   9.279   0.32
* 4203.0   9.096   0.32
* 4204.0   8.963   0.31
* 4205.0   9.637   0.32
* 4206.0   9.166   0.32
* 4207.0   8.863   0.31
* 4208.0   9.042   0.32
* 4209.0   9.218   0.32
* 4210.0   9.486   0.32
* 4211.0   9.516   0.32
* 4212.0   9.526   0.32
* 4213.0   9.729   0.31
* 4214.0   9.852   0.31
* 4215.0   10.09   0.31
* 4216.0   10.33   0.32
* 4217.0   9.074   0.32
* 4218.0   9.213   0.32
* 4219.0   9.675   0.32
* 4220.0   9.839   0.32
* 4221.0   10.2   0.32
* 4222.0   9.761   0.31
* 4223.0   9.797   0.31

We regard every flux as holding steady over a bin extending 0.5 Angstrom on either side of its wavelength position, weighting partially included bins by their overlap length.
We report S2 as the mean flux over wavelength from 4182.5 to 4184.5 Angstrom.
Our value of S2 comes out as 9.07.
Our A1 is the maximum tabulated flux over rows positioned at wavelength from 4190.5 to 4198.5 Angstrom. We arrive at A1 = 10.69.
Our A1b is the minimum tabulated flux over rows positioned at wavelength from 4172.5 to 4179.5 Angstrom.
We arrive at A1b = 8.418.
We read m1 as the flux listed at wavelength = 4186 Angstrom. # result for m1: 9.624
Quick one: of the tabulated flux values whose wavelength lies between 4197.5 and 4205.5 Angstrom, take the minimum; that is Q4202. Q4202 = 8.794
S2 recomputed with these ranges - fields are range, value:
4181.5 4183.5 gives 9.2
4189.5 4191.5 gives 9.78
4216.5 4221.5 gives 9.6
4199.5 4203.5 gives 9.02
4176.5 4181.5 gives 9.43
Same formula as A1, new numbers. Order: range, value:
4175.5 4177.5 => 9.249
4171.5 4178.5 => 10.37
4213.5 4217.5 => 10.33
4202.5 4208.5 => 9.637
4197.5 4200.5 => 9.464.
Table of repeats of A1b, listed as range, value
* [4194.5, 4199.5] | 9.386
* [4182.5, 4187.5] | 8.89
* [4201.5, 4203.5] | 9.096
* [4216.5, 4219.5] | 9.074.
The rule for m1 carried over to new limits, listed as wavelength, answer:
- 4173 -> 9.514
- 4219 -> 9.675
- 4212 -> 9.526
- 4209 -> 9.218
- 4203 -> 9.096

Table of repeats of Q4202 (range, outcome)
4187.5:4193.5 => 9.217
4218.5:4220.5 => 9.675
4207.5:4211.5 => 9.042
